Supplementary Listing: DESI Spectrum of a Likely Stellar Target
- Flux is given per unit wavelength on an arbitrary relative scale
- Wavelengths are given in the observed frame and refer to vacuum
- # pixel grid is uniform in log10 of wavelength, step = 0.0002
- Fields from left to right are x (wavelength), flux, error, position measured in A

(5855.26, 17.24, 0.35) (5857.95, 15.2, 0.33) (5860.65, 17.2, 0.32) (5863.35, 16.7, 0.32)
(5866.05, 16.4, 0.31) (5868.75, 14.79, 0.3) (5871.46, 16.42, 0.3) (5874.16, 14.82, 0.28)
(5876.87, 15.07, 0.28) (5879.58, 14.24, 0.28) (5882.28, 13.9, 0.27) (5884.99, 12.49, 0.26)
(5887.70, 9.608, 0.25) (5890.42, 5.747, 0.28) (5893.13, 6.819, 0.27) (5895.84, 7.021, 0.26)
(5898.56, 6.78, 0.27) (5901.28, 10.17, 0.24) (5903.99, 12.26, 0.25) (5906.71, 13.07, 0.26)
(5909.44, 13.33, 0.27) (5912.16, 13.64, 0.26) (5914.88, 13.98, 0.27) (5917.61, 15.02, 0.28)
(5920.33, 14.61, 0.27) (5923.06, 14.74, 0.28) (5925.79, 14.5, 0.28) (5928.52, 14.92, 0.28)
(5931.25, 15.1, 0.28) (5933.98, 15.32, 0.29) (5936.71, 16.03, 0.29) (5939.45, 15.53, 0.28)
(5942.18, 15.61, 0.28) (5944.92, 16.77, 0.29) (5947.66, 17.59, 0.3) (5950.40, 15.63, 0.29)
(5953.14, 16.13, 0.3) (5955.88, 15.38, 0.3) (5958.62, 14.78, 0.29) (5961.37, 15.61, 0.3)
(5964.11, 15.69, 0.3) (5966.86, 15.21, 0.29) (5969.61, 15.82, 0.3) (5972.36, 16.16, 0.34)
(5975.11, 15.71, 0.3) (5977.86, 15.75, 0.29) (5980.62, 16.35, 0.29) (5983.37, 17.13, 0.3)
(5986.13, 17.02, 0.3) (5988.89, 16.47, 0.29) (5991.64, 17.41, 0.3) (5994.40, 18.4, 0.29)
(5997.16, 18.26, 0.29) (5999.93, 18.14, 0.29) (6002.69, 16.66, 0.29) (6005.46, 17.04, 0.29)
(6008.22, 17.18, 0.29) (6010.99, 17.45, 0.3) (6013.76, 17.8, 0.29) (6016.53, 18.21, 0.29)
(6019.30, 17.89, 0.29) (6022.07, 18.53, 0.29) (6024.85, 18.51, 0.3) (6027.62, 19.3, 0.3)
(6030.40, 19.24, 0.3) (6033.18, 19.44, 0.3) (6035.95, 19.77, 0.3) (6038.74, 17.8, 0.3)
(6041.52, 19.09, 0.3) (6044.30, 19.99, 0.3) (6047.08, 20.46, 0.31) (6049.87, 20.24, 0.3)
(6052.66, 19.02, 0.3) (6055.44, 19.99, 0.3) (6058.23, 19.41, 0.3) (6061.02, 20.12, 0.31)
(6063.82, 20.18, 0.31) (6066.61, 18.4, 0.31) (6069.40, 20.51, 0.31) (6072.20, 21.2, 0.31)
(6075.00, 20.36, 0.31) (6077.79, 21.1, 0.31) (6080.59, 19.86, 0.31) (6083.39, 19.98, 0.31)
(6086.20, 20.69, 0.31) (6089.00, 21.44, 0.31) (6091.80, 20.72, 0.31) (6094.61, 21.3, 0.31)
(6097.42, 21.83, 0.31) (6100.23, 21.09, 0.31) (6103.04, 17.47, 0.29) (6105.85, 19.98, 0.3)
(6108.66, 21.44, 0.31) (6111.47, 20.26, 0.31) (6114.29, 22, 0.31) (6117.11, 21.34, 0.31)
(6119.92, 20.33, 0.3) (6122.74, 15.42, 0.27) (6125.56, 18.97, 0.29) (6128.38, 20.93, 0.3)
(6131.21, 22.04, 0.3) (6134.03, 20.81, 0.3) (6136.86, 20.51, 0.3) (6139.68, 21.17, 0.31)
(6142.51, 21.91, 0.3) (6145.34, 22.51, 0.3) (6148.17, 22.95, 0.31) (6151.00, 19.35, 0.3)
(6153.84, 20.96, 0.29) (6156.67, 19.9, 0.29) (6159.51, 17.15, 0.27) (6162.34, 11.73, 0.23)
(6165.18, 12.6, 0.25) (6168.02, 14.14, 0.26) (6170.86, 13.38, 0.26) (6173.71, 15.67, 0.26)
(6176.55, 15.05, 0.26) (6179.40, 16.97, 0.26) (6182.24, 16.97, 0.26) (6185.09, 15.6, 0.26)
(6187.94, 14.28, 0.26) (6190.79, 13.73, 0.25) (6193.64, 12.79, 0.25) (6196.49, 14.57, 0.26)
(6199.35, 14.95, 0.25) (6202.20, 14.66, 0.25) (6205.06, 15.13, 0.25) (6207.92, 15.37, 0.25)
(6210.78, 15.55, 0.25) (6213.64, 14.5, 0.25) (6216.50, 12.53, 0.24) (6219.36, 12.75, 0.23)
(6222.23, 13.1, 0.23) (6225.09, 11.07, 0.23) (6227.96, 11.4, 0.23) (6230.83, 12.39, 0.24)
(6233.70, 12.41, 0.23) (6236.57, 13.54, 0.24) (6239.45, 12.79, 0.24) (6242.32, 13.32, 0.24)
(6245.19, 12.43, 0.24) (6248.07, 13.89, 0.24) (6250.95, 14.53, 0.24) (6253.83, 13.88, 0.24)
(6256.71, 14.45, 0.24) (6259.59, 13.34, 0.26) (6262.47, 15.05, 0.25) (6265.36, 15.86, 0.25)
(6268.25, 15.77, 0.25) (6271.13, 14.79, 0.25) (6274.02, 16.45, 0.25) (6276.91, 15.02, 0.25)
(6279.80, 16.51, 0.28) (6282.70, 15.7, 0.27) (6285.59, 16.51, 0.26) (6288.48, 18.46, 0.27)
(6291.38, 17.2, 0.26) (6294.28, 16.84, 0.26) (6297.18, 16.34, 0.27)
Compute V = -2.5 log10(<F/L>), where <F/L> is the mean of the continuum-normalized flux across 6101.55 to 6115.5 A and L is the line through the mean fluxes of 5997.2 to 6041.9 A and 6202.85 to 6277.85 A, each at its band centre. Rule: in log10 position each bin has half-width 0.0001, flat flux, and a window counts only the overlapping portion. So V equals -0.22 mag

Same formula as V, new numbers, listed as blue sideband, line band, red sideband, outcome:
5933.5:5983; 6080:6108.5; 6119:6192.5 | -0.19 mag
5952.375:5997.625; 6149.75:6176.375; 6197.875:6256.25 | -0.13 mag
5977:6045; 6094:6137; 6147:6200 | -0.22 mag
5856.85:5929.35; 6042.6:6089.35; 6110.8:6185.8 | -0.20 mag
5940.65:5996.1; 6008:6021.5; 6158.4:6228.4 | -0.13 mag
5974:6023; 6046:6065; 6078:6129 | -0.05 mag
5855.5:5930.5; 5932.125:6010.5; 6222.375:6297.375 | -0.21 mag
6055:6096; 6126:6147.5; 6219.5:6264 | -0.20 mag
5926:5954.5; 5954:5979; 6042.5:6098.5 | 0.08 mag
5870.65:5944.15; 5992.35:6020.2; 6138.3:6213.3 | -0.23 mag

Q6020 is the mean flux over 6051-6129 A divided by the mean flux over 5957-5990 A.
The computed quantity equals 1.3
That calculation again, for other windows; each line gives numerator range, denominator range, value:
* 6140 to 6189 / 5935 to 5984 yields 1.08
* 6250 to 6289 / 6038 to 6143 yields 0.76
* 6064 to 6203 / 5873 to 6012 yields 1.27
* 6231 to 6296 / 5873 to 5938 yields 1.18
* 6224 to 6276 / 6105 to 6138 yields 0.68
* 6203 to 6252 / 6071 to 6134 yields 0.65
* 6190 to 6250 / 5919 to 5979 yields 0.87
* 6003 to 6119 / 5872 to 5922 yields 1.65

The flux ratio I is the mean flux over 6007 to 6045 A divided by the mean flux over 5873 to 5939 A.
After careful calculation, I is 1.47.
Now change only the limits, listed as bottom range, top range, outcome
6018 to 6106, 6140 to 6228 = 0.79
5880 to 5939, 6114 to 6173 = 1.53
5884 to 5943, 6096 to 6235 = 1.36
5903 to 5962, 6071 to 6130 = 1.36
